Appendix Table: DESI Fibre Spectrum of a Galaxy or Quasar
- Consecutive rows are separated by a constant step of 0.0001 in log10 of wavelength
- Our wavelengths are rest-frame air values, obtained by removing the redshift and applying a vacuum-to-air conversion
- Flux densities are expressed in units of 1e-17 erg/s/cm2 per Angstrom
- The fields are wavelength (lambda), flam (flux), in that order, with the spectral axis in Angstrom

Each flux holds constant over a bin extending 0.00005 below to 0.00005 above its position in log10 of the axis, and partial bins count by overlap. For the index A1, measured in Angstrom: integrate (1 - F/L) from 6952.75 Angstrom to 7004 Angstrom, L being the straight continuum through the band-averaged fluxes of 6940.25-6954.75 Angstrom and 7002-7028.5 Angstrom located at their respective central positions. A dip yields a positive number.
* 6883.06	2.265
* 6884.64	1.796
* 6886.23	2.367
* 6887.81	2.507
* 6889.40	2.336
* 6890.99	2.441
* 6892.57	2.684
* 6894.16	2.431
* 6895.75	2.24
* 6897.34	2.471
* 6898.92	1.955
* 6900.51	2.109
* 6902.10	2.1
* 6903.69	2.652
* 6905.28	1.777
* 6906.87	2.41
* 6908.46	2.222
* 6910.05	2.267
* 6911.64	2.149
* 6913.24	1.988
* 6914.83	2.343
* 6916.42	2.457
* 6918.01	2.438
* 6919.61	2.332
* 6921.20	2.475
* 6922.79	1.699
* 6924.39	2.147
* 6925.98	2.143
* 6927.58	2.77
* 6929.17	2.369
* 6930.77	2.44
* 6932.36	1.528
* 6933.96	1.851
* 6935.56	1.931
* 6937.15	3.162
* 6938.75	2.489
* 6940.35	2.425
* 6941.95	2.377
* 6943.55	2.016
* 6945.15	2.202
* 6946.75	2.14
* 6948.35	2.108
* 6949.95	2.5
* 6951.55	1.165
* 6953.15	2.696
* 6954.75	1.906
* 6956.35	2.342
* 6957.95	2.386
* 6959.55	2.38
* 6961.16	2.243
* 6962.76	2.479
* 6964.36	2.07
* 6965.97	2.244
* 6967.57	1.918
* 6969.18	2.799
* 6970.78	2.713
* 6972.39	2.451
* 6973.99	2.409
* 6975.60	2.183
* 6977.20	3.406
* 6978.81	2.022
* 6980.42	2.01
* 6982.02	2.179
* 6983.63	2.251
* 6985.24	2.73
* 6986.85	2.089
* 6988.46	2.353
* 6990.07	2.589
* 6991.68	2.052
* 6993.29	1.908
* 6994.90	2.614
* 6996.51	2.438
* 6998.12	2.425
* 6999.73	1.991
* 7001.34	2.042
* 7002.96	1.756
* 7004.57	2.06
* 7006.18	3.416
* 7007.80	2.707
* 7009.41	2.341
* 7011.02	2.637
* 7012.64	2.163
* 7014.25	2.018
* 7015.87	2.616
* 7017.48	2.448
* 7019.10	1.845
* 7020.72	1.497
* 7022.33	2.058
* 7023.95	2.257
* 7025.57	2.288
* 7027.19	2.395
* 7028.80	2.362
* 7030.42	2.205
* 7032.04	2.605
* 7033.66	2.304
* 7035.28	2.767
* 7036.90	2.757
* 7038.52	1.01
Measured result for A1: -2.3 Angstrom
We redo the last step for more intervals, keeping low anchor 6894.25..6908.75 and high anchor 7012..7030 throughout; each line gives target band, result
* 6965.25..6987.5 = -2.0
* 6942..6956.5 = 0.6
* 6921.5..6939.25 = -0.1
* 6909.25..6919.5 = -0.3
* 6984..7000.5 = -1.0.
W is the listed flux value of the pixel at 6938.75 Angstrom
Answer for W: 2.489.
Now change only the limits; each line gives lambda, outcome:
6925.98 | 2.143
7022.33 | 2.058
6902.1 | 2.1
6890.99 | 2.441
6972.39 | 2.451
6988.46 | 2.353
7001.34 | 2.042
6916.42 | 2.457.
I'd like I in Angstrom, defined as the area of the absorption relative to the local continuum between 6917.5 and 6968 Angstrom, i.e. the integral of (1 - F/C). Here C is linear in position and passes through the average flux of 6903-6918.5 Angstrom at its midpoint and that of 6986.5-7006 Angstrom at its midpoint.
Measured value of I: 0.50 Angstrom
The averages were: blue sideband 2.26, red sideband 2.23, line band 2.23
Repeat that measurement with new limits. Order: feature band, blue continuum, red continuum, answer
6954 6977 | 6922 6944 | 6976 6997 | -0.42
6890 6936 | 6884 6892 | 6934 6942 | 2.50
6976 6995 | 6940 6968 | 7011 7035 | -1.00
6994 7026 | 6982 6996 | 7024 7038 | 1.18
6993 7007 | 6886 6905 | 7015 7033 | -0.34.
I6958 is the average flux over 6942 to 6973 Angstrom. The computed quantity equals 2.25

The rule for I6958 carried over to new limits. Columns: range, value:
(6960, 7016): 2.35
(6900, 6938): 2.24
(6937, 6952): 2.24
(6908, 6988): 2.28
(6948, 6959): 2.17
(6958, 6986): 2.38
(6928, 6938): 2.24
